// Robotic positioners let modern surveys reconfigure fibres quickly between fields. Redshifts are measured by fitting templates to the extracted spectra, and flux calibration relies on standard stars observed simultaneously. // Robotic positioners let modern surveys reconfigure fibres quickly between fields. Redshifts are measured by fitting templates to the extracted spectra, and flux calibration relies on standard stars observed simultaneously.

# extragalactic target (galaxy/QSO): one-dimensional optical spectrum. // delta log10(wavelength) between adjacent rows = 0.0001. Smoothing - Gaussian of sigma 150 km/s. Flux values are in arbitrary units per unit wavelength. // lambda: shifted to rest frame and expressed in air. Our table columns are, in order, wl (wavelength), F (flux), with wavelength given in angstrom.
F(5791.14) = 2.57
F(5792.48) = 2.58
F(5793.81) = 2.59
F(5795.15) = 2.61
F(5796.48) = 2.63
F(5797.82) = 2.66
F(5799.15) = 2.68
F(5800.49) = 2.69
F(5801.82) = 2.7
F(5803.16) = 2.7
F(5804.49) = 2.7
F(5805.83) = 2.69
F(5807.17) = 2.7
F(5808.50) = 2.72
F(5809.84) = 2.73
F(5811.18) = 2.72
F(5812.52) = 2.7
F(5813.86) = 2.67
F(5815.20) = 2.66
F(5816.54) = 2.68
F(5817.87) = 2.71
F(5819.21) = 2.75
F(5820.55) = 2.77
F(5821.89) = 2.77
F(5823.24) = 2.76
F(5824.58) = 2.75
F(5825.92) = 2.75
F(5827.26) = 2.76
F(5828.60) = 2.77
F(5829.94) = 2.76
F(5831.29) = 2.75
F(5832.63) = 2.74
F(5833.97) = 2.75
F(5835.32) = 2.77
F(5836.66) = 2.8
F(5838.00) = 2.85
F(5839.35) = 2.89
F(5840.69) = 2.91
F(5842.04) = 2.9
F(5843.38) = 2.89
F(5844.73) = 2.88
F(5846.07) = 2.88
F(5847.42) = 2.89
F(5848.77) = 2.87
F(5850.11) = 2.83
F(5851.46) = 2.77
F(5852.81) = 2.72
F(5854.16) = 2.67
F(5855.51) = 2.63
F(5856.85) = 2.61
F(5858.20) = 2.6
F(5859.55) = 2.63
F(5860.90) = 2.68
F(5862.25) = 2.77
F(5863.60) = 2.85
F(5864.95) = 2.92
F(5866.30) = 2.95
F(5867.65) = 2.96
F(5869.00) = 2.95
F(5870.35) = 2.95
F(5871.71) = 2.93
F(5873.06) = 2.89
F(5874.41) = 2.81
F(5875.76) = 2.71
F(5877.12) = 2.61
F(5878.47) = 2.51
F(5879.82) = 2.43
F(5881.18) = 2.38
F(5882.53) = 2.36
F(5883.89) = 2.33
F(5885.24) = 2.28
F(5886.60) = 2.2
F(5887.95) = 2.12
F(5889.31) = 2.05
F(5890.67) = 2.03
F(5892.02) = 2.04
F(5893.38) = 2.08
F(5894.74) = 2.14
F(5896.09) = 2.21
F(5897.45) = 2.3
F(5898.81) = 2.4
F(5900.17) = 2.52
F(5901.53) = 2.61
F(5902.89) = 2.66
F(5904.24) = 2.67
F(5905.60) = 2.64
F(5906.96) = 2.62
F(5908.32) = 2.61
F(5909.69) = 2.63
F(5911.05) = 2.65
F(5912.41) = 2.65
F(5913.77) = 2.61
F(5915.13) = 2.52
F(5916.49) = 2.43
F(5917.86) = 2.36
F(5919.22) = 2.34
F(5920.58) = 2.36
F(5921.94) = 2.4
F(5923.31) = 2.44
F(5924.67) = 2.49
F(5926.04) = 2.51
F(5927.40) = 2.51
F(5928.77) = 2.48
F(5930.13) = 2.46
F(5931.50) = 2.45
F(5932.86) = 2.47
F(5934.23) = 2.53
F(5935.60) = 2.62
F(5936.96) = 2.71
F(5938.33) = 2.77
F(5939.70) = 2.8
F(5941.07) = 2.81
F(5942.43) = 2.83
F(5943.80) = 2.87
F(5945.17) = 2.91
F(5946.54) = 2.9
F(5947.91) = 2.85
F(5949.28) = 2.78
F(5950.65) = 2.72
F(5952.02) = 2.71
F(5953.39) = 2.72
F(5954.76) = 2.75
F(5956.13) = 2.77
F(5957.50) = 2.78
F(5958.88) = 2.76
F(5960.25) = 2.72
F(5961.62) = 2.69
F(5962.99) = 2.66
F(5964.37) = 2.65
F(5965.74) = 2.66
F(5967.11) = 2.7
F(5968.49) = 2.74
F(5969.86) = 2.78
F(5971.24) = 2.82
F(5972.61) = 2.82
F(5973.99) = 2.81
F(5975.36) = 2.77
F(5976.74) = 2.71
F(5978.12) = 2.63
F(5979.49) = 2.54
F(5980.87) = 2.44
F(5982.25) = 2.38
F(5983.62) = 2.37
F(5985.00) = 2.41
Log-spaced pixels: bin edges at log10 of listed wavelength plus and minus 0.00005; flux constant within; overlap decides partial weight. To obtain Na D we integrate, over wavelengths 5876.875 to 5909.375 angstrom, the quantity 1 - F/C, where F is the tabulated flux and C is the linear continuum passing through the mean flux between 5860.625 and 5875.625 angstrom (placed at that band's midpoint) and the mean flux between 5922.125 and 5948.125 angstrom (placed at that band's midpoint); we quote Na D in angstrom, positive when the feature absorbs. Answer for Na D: 4.9 angstrom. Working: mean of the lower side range 2.88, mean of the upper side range 2.64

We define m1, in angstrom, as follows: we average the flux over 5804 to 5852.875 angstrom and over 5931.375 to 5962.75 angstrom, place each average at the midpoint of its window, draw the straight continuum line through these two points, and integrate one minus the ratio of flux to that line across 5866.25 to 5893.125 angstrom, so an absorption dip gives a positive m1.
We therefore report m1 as 2.5 angstrom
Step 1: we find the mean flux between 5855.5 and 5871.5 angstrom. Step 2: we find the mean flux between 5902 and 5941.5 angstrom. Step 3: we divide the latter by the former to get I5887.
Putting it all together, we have 0.9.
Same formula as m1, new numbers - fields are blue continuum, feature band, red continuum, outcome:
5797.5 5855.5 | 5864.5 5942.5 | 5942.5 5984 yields 6.00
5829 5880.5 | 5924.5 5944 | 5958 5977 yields 0.94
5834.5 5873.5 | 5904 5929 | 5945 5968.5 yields 2.29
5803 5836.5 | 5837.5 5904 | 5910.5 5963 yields 1.94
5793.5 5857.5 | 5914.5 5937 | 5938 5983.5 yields 2.19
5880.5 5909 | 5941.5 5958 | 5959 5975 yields -0.99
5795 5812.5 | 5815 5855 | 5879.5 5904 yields -3.81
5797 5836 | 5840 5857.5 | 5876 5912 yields -1.48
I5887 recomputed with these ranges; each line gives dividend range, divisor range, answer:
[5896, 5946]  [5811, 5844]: 0.93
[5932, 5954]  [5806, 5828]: 1.01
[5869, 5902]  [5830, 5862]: 0.87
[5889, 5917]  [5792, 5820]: 0.91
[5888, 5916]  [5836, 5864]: 0.87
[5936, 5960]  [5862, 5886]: 1.03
